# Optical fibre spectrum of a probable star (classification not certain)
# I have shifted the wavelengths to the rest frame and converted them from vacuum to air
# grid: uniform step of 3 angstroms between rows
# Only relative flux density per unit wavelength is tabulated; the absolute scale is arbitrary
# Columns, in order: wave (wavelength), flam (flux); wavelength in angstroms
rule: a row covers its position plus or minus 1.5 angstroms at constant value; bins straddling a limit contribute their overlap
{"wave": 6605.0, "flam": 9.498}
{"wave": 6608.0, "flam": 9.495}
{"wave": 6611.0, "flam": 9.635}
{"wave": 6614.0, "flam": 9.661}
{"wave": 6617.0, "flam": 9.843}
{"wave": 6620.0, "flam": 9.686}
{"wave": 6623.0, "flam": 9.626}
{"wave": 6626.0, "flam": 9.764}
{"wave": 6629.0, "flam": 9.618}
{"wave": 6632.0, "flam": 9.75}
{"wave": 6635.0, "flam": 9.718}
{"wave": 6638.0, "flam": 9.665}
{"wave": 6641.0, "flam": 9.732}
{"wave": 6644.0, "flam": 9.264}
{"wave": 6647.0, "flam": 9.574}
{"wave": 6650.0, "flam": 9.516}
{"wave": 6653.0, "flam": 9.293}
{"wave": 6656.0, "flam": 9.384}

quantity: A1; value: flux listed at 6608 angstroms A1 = 9.495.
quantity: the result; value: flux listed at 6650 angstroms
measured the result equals 9.516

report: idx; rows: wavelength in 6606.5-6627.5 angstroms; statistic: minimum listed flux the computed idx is 9.495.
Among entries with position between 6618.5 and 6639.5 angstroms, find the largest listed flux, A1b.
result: 9.764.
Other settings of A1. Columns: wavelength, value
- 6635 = 9.718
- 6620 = 9.686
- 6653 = 9.293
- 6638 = 9.665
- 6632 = 9.75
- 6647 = 9.574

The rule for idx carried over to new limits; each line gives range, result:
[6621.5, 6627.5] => 9.626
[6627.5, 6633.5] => 9.618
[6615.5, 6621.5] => 9.686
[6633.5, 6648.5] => 9.264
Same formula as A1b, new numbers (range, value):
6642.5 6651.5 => 9.574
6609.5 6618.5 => 9.843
